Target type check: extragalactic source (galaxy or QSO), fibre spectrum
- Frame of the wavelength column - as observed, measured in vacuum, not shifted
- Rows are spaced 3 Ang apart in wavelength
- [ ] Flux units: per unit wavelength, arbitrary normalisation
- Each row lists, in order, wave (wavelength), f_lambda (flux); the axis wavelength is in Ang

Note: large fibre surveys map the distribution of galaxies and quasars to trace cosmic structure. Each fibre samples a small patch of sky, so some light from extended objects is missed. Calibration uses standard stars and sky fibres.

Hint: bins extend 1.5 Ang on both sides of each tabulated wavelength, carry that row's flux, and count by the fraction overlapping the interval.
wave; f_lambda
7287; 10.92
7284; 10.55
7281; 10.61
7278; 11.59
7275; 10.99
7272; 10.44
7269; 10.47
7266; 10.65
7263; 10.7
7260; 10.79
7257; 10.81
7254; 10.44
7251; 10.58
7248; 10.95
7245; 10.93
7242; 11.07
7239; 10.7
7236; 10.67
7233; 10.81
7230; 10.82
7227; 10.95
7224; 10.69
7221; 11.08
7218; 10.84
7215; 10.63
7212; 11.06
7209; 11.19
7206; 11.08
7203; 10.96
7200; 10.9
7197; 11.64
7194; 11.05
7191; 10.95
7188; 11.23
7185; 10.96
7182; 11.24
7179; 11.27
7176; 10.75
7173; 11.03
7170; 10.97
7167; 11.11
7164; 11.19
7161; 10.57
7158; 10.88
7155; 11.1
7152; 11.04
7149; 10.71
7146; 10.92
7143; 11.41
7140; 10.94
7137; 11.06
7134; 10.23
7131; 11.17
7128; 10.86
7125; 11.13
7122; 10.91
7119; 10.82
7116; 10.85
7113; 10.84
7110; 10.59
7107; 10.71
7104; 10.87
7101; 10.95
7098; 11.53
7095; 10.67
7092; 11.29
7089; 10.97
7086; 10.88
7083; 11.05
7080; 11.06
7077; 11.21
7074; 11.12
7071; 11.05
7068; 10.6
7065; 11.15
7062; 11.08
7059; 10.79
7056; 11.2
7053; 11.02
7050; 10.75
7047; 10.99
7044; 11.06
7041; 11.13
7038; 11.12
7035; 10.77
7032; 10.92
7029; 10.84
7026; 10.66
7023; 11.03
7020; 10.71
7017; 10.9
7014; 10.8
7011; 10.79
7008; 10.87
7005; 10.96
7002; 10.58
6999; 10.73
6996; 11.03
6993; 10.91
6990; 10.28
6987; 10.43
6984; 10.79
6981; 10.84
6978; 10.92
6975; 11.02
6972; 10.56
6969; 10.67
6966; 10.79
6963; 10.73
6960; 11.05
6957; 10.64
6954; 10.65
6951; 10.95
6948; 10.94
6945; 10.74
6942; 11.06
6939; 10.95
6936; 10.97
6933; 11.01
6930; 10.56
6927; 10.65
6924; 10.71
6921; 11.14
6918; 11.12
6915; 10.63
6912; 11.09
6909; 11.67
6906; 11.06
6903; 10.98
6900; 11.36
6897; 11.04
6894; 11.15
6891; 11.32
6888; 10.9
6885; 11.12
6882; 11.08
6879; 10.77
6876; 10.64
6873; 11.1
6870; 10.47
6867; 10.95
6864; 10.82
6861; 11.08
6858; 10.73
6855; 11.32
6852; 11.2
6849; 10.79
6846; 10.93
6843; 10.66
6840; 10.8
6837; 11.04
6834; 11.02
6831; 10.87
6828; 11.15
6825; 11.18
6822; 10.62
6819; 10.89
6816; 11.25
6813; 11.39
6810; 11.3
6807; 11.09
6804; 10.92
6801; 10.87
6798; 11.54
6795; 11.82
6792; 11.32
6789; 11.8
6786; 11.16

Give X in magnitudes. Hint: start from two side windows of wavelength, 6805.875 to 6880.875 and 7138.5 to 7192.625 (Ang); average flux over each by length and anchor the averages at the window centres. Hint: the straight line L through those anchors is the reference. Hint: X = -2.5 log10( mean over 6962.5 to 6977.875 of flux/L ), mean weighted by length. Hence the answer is 0.02 mag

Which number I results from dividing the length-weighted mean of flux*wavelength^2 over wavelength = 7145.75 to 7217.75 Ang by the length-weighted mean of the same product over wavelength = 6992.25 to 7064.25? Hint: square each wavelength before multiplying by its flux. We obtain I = 1.05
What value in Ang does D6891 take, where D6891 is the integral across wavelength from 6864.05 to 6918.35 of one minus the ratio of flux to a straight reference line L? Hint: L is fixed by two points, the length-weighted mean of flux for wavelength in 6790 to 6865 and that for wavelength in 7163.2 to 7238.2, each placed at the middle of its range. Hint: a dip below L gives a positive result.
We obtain 0.2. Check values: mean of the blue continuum 11.1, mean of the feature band 11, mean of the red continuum 11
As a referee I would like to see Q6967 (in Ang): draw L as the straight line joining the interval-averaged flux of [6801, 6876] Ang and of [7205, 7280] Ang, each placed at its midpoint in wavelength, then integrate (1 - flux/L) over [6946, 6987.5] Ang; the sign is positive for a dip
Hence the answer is 0.52 Ang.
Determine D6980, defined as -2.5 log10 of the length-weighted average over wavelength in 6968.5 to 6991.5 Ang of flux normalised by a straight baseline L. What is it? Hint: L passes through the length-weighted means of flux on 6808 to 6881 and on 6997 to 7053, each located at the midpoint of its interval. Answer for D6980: 0.02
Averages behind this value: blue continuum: 11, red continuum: 10.9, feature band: 10.7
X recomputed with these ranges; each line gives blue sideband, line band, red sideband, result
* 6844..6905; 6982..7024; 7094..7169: 0.02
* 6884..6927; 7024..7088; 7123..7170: 0.00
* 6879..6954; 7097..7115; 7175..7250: 0.01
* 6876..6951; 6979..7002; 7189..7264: 0.03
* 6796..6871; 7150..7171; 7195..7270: -0.01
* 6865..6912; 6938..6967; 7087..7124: 0.02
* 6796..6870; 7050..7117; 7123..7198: 0.00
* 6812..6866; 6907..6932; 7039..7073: 0.00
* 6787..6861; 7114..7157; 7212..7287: -0.01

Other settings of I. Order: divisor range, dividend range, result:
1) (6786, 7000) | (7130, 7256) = 1.09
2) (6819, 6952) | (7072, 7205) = 1.08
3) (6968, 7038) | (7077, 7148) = 1.05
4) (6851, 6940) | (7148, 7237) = 1.09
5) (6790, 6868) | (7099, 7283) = 1.09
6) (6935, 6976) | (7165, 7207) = 1.09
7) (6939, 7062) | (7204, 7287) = 1.07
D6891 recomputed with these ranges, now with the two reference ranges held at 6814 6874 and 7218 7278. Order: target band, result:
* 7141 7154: -0.2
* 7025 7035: 0.1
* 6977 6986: 0.1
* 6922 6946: 0.2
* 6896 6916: -0.4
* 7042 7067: -0.3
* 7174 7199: -0.7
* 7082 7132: -0.5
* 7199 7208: -0.2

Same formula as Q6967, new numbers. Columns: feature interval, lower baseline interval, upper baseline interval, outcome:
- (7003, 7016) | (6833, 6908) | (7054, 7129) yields 0.1 Ang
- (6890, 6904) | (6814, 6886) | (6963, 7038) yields -0.4 Ang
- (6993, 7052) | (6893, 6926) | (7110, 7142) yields 0.5 Ang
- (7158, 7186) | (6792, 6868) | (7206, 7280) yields -0.3 Ang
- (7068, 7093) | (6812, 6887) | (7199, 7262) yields -0.4 Ang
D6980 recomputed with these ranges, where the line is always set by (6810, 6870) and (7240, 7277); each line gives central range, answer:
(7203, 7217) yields -0.02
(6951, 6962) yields 0.01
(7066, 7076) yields -0.01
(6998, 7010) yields 0.01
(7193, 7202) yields -0.04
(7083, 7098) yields -0.02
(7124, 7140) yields -0.01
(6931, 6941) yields 0.00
